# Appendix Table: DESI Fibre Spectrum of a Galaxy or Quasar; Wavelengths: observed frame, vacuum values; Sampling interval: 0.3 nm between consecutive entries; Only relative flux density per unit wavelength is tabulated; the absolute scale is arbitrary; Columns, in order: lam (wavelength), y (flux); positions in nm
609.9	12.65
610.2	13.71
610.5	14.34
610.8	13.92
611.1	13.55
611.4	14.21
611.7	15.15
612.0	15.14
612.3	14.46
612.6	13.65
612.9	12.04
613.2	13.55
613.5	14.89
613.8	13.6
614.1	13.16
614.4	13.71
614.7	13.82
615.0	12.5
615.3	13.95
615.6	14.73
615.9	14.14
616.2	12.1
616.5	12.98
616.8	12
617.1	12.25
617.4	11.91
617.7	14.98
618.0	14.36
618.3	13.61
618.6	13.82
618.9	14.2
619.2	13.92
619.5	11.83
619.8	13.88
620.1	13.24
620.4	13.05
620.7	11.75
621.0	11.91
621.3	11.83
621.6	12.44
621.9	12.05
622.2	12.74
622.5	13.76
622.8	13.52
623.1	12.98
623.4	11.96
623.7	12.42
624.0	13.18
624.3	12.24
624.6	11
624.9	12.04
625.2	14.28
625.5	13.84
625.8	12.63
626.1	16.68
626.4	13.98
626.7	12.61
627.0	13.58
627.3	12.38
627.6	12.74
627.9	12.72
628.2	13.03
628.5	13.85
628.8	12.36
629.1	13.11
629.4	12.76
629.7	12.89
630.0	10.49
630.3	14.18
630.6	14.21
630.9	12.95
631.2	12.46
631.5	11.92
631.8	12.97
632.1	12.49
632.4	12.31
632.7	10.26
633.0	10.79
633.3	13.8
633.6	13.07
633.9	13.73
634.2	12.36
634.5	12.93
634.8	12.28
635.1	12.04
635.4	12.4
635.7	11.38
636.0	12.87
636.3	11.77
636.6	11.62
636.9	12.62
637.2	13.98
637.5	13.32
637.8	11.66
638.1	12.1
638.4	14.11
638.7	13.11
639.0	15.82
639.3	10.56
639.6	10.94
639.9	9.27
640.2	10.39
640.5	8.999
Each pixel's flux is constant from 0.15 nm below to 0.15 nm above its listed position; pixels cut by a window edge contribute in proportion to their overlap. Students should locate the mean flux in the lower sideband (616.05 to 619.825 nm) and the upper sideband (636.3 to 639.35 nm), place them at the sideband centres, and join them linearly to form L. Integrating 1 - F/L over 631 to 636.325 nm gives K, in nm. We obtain 0.26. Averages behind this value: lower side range 13.2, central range 12.3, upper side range 12.9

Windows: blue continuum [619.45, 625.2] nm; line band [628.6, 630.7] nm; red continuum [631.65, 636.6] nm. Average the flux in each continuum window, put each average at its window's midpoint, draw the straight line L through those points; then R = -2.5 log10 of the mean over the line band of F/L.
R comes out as -0.04 mag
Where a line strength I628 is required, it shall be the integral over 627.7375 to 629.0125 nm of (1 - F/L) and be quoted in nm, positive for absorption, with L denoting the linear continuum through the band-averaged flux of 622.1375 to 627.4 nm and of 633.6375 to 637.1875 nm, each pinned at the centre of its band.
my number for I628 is -0.01 nm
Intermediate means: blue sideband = 13.1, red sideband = 12.4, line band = 13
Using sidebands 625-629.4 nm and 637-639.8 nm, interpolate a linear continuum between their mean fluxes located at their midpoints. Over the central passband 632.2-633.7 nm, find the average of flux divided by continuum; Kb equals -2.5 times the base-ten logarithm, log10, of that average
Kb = 0.090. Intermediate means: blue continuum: 13.4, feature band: 12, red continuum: 12.8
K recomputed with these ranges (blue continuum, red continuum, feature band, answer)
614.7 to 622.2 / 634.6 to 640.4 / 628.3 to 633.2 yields 0.00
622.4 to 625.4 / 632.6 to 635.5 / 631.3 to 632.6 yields 0.01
